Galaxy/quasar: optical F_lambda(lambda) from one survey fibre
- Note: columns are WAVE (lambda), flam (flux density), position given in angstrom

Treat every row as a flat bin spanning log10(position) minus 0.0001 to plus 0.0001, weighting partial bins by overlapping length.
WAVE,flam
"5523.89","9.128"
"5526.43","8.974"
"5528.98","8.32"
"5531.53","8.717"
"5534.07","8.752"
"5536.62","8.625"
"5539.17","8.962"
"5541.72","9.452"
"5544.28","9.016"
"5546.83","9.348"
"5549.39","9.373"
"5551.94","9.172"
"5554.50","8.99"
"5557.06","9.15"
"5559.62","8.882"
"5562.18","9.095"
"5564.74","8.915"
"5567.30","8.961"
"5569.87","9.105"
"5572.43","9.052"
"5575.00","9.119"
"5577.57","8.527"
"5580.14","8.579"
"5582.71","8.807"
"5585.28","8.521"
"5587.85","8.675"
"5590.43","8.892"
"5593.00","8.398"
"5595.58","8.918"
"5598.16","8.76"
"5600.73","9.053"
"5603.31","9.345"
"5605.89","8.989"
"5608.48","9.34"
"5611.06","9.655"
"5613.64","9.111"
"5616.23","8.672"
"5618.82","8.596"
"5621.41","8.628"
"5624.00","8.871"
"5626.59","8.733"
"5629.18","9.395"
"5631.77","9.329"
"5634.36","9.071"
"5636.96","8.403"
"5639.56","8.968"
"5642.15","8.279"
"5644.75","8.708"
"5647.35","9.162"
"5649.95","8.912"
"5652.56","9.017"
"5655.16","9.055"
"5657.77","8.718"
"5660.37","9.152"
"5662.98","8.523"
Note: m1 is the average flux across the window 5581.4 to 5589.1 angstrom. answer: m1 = 8.67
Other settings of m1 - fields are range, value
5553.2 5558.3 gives 9.06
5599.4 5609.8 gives 9.19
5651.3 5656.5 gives 9.03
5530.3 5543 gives 8.91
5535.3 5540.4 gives 8.79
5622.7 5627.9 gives 8.81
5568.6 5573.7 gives 9.09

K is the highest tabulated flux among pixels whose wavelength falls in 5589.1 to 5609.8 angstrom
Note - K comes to 9.345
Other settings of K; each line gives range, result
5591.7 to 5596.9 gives 8.918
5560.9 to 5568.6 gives 9.095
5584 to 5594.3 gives 8.892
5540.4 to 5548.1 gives 9.452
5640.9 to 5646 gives 8.708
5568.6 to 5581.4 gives 9.119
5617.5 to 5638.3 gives 9.395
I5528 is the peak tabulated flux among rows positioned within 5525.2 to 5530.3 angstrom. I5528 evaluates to 8.974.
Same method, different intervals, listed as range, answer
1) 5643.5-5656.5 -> 9.162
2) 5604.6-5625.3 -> 9.655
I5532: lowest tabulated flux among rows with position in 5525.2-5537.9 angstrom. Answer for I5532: 8.32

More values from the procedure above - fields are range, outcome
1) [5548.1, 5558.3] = 8.99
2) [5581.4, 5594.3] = 8.398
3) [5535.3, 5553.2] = 8.625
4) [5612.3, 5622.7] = 8.596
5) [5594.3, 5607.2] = 8.76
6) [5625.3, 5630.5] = 8.733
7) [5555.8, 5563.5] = 8.882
